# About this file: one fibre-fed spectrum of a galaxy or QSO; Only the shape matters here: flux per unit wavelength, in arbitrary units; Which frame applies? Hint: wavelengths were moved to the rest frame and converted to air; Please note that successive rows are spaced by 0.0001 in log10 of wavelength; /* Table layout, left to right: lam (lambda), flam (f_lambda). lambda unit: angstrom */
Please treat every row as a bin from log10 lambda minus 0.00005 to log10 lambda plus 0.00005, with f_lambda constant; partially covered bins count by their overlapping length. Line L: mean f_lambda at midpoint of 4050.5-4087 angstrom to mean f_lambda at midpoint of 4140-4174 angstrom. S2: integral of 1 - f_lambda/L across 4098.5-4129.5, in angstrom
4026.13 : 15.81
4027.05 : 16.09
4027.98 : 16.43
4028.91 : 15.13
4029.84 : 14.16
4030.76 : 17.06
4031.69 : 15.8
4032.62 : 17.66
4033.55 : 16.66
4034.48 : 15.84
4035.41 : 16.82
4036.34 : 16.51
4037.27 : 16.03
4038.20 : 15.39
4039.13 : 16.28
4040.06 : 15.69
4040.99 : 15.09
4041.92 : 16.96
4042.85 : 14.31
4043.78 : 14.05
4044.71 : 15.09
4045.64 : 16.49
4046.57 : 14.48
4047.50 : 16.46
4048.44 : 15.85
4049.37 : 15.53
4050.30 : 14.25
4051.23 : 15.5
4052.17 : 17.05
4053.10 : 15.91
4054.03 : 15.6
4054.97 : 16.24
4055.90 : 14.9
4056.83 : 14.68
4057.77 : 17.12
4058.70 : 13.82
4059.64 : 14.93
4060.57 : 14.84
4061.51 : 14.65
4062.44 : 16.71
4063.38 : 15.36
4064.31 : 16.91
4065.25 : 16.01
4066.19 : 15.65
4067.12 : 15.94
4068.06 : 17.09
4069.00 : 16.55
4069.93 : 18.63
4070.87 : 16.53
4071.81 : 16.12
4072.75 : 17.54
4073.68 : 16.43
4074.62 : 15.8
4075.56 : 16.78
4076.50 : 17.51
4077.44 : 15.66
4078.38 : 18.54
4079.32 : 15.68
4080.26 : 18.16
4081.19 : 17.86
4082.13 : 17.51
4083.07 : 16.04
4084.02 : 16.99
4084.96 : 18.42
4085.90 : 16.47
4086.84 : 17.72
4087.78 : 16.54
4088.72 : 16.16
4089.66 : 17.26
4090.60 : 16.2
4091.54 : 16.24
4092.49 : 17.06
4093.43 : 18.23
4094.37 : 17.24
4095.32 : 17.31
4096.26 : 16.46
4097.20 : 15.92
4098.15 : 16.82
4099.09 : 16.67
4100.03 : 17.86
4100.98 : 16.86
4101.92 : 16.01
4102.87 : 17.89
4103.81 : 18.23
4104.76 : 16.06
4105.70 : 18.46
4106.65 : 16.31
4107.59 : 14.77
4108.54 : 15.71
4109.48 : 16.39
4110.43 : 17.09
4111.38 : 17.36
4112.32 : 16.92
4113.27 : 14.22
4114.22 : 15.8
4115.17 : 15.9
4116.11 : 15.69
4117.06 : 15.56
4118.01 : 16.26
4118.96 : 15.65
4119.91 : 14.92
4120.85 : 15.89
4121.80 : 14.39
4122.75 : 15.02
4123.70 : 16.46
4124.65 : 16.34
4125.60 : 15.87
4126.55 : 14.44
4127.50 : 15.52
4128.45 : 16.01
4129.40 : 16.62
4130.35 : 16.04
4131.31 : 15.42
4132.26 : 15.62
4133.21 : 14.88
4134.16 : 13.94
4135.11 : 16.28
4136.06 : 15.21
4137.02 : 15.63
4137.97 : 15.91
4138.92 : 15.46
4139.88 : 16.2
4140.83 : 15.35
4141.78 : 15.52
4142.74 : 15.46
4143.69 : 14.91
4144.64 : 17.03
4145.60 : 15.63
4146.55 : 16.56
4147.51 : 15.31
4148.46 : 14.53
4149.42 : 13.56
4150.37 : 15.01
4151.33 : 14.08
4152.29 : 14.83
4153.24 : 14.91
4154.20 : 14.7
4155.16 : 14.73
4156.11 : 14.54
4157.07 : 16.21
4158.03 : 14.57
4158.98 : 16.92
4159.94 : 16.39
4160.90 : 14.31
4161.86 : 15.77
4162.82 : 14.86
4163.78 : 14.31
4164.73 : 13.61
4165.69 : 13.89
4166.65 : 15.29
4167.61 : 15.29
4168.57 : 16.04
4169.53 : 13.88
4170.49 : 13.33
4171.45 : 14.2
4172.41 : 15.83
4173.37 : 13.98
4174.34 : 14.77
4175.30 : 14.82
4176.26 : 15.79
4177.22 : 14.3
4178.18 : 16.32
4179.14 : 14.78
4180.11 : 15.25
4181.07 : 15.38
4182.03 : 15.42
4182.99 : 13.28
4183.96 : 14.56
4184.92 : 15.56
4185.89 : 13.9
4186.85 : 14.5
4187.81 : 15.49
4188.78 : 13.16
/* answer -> -0.9 angstrom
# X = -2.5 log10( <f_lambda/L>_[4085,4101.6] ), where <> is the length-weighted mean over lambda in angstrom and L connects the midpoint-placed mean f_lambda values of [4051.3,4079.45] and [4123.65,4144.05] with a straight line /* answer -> -0.066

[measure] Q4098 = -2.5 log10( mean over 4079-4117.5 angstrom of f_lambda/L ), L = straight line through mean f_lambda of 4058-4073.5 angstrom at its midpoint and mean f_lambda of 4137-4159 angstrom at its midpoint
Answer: -0.06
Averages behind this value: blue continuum 16.1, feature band 16.7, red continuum 15.3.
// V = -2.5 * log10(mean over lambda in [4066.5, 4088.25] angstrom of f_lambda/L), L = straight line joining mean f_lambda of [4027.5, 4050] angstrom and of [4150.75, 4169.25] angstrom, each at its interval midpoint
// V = -0.09 mag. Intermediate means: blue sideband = 15.8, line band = 17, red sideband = 15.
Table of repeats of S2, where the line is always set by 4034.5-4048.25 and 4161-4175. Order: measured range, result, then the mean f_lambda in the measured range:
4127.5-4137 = -0.4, 15.6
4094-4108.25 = -1.5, 16.8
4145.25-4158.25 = -0.1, 14.9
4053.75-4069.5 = -0.2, 15.7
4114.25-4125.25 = -0.4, 15.7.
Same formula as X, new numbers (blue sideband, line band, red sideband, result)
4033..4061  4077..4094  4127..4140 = -0.096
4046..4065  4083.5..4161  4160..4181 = -0.059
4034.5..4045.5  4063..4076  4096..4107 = -0.015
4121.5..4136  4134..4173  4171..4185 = 0.007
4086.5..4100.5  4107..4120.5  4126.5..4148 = 0.029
